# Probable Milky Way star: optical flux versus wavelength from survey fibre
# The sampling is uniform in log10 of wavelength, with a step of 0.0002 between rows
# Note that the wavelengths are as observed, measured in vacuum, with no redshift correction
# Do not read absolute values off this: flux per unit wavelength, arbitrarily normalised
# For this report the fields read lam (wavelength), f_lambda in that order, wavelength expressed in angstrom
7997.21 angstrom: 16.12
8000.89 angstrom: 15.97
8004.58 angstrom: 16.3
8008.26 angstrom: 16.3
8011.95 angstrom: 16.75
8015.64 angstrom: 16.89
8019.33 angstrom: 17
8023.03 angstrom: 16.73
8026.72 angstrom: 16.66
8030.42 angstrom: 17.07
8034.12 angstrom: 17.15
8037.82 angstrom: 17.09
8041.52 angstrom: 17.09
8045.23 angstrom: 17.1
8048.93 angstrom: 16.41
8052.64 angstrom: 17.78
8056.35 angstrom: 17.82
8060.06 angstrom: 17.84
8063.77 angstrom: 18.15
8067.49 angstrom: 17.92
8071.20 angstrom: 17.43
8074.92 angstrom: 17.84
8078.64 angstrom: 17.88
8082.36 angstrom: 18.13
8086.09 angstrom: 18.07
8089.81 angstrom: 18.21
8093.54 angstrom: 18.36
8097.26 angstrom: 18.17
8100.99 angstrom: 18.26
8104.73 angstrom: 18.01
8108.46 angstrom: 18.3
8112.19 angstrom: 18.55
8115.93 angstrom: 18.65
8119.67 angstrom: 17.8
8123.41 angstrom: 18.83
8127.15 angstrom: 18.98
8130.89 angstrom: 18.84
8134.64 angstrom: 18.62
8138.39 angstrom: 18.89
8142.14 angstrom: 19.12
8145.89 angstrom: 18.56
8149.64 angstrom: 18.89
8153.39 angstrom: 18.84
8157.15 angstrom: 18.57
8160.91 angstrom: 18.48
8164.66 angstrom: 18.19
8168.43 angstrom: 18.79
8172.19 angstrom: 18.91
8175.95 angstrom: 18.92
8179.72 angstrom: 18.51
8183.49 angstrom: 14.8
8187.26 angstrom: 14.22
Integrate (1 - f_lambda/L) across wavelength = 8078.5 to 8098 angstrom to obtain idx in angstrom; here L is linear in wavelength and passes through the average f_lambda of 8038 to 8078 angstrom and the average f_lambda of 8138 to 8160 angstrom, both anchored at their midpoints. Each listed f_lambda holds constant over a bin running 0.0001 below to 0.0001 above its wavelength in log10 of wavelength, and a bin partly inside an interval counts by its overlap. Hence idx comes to -0.2 angstrom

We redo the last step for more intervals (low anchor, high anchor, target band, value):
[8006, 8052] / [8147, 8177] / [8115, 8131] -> -0.4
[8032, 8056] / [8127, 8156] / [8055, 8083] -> -0.5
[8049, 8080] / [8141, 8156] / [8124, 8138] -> -0.2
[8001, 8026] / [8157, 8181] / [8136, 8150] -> -0.4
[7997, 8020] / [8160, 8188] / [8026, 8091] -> -2.7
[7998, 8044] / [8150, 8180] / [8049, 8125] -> -1.9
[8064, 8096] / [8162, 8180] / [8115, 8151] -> -0.6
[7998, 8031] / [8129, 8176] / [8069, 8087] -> -0.3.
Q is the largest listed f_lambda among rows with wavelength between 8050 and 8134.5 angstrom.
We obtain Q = 18.98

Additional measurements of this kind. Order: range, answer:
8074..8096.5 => 18.36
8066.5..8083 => 18.13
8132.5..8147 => 19.12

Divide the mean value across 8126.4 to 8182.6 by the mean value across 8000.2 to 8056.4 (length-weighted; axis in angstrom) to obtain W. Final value 1.1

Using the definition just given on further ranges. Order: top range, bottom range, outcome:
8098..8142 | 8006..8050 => 1.10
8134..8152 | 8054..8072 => 1.05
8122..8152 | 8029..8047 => 1.10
